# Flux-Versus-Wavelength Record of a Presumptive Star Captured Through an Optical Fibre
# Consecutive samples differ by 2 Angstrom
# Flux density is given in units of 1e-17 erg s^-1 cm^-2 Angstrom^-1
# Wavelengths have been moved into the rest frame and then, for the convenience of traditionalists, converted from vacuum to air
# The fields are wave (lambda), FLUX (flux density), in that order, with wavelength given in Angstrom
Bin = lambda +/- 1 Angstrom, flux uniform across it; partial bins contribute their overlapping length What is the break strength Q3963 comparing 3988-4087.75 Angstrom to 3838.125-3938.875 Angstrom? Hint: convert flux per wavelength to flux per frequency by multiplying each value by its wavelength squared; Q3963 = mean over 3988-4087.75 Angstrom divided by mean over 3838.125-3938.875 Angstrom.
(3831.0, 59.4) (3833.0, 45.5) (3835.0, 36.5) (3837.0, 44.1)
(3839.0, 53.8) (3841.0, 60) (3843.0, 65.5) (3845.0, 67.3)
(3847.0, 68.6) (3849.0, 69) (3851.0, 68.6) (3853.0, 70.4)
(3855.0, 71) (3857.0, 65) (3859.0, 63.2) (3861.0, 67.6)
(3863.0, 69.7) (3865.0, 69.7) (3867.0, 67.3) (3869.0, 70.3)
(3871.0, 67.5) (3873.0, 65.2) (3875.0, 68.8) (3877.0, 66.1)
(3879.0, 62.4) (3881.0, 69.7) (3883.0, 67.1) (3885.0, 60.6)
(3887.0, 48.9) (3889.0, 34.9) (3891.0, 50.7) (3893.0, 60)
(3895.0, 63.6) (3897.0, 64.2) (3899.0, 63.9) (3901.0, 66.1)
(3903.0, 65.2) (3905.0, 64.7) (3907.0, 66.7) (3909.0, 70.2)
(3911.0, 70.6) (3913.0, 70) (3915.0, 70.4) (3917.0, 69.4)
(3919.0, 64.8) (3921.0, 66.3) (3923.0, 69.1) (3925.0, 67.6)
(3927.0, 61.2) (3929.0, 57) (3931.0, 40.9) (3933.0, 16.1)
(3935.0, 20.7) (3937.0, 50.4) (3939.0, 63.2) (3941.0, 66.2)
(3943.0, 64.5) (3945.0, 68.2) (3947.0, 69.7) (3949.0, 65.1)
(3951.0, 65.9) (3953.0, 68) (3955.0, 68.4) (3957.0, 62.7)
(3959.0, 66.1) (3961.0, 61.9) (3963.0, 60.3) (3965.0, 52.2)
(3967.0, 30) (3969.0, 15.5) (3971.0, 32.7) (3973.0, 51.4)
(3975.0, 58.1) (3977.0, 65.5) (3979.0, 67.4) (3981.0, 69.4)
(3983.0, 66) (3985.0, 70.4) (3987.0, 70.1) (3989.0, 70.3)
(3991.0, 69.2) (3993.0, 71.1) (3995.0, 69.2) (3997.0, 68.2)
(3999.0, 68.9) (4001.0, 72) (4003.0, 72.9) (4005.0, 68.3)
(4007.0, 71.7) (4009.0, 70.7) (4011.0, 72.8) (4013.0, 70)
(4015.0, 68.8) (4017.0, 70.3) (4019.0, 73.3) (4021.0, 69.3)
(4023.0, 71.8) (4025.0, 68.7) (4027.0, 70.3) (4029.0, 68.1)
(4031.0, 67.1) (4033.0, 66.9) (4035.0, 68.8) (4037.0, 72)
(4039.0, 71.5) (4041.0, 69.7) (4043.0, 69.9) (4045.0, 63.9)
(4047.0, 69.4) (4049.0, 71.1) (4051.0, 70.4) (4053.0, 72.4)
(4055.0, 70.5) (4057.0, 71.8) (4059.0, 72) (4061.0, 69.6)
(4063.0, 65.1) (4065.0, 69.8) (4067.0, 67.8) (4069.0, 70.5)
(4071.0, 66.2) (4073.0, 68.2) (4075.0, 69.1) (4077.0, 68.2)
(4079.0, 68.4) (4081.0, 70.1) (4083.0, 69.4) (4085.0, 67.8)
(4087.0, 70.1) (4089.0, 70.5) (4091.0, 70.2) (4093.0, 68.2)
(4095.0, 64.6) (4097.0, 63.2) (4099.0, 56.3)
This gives 1.21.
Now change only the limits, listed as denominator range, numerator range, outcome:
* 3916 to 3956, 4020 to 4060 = 1.24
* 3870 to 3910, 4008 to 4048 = 1.20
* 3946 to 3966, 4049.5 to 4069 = 1.15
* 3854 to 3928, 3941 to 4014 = 1.02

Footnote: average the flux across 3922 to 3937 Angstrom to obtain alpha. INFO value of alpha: 47.7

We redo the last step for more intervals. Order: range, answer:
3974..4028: 69.4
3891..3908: 63.5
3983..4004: 70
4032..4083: 69.3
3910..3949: 59.4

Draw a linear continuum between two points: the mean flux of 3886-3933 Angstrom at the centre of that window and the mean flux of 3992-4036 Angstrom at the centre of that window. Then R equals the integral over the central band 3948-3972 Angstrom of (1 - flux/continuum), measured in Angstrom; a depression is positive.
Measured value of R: 4.1 Angstrom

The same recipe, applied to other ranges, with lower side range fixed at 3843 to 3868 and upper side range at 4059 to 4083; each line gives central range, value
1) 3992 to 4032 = -1.00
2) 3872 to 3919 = 3.21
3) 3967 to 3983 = 4.06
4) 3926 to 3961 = 5.55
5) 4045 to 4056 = -0.25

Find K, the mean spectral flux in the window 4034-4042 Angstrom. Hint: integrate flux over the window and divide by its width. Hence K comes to 70.5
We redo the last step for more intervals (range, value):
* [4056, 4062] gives 71.1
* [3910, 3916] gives 70.3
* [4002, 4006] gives 70.6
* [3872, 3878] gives 66.7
